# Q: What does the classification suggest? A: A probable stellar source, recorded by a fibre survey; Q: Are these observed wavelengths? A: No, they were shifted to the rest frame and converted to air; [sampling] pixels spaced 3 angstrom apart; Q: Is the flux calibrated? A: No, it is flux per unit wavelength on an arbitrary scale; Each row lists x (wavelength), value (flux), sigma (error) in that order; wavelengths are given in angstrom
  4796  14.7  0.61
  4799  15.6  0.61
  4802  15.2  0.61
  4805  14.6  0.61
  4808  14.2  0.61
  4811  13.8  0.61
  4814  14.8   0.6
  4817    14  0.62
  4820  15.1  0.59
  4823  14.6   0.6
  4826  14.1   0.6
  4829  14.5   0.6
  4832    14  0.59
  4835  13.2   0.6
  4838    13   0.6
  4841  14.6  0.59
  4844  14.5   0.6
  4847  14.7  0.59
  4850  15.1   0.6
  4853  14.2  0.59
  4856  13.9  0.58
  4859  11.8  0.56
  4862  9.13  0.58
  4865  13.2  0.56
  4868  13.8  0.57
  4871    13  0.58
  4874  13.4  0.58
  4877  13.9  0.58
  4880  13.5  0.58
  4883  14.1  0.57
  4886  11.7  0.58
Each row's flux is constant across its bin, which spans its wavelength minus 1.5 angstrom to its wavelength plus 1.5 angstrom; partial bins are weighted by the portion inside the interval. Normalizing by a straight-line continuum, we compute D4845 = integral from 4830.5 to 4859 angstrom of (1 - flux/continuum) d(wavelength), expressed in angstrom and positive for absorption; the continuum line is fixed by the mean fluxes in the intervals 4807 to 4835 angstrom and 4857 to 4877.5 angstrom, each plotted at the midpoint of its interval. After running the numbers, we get -1.3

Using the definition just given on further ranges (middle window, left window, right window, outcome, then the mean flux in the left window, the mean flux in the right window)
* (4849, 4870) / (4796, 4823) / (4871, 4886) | 1.2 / 14.7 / 13.4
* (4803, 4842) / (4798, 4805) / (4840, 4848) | 1.9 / 15.2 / 14.6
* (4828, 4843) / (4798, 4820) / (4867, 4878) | 0.3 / 14.6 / 13.5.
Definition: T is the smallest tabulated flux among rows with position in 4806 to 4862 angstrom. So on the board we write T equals 9.13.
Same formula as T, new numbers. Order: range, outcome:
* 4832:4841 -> 13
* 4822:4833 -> 14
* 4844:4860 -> 11.8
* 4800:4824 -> 13.8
